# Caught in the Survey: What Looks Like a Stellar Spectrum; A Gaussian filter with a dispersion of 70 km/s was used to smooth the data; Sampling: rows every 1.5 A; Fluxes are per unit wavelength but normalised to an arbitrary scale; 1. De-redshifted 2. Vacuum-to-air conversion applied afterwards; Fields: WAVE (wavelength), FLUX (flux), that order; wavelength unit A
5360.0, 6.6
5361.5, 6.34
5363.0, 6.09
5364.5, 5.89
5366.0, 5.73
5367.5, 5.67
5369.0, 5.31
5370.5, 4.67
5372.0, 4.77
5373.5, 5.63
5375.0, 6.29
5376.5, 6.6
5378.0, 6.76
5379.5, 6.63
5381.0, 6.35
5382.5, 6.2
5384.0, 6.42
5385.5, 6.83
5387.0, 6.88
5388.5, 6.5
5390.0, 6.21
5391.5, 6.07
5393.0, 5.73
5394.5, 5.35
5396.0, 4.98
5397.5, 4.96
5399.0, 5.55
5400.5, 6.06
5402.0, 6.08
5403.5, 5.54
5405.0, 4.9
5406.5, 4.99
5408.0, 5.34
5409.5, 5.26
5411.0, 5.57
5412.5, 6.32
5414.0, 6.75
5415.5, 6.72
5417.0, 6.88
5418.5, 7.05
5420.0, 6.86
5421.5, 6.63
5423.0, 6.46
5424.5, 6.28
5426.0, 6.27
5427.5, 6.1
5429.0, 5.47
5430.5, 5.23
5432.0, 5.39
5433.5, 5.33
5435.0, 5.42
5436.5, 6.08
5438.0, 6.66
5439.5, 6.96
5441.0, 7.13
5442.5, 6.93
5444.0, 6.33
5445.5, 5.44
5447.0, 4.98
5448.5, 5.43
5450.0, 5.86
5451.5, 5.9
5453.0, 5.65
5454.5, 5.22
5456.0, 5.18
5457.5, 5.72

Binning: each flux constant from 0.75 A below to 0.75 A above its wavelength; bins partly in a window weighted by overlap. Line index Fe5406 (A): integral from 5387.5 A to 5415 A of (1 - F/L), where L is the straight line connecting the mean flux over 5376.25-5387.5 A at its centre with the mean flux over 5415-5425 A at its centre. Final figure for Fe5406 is 3.9 A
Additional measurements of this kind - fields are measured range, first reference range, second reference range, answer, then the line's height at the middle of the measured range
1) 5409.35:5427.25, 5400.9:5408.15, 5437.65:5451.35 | -2.5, 5.67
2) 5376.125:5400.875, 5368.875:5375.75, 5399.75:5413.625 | -3.0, 5.46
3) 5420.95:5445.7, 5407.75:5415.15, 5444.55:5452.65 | -1.9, 5.71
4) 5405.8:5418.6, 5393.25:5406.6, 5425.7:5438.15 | -1.2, 5.53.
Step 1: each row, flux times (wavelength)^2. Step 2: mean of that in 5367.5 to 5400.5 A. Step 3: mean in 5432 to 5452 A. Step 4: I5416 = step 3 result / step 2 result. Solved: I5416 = 1.04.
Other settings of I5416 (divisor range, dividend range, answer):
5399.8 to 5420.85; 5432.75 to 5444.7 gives 1.07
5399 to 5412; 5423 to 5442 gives 1.11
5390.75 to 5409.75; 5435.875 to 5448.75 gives 1.16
